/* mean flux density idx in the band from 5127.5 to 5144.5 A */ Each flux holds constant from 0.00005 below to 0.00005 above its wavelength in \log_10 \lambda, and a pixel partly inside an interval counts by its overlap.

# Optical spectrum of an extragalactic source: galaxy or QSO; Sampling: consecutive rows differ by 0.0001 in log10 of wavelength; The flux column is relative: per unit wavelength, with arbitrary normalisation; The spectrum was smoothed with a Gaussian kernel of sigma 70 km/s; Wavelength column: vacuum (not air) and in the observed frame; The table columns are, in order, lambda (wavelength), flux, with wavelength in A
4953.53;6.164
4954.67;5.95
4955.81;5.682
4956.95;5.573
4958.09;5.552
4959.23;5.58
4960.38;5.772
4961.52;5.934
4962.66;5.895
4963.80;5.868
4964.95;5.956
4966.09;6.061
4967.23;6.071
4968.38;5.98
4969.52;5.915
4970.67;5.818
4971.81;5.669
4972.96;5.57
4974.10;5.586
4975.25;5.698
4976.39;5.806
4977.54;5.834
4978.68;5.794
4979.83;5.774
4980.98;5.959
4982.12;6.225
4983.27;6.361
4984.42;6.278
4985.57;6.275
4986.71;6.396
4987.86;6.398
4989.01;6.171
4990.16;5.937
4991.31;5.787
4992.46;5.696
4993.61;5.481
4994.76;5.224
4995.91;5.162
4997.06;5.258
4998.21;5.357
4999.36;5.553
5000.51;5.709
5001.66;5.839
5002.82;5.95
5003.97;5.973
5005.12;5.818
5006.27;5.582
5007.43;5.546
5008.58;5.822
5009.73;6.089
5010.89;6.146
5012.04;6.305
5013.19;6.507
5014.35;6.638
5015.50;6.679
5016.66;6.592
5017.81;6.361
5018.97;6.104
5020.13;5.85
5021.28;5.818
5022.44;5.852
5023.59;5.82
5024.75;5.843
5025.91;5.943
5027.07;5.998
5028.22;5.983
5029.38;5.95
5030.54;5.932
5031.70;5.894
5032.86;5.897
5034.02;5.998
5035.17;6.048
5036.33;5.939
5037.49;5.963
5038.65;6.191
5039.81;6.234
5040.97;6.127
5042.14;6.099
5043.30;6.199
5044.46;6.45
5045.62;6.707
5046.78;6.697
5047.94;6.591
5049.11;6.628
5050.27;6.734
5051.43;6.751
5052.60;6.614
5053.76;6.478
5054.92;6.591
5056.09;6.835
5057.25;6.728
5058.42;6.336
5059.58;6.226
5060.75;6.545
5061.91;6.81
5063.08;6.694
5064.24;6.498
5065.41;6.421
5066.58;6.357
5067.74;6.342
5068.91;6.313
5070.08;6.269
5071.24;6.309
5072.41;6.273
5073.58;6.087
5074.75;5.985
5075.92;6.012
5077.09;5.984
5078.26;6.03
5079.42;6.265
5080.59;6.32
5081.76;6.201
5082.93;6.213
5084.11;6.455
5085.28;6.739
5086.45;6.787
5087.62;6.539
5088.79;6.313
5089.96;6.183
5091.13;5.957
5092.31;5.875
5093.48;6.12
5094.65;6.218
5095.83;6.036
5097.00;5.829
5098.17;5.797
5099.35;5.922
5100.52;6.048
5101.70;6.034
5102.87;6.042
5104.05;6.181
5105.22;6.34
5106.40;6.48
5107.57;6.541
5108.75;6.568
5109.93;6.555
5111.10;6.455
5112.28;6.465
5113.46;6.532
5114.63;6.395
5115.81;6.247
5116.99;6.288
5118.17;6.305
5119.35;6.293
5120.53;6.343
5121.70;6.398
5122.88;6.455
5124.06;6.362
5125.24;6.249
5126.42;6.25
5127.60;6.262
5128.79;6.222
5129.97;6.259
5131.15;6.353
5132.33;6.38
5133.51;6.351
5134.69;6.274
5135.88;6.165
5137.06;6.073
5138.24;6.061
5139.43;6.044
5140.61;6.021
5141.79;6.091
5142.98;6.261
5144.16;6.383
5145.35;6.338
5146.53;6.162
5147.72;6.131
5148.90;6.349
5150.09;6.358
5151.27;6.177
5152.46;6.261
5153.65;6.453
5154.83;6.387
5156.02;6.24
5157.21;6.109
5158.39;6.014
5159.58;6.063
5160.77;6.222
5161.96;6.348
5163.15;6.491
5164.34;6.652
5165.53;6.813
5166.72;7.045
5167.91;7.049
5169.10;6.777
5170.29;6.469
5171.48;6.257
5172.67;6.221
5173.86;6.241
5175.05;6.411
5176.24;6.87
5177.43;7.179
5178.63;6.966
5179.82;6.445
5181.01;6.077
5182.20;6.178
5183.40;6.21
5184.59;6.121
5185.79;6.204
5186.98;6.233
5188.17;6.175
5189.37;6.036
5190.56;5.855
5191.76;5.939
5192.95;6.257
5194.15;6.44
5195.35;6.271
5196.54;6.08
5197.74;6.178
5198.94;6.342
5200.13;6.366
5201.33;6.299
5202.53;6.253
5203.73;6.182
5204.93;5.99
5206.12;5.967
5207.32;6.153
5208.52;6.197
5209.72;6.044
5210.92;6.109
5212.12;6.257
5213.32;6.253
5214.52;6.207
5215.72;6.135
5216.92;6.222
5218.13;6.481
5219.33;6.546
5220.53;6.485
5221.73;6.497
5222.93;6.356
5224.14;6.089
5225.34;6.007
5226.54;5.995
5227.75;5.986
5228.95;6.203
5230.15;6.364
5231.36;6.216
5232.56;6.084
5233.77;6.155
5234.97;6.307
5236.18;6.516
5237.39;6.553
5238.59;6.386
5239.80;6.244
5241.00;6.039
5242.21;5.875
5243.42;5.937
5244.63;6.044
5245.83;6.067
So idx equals 6.21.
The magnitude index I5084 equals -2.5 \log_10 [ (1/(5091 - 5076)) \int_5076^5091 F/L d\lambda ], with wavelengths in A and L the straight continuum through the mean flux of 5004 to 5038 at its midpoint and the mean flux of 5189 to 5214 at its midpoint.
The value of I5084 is -0.04 mag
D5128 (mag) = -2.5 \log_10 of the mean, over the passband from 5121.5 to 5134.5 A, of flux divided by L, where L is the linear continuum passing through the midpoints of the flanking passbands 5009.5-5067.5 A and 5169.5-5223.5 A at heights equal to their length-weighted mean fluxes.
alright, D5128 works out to 0.00 mag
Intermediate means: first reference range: 6.3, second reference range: 6.28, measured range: 6.32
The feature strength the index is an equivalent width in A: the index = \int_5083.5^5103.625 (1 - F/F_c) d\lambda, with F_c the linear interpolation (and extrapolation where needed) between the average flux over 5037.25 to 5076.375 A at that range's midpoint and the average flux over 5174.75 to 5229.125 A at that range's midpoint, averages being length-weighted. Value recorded 0.65 A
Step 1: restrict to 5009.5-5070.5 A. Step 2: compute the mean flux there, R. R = 6.3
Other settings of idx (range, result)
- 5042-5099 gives 6.36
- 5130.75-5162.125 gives 6.22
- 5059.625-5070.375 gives 6.46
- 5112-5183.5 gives 6.36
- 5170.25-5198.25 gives 6.3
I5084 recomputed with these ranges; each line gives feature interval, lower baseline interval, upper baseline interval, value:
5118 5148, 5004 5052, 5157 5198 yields 0.010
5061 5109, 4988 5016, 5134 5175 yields -0.026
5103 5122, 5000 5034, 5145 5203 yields -0.030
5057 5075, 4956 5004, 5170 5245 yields -0.071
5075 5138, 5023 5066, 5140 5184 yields 0.016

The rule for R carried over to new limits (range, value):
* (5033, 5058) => 6.4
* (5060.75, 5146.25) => 6.27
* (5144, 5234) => 6.3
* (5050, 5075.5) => 6.46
